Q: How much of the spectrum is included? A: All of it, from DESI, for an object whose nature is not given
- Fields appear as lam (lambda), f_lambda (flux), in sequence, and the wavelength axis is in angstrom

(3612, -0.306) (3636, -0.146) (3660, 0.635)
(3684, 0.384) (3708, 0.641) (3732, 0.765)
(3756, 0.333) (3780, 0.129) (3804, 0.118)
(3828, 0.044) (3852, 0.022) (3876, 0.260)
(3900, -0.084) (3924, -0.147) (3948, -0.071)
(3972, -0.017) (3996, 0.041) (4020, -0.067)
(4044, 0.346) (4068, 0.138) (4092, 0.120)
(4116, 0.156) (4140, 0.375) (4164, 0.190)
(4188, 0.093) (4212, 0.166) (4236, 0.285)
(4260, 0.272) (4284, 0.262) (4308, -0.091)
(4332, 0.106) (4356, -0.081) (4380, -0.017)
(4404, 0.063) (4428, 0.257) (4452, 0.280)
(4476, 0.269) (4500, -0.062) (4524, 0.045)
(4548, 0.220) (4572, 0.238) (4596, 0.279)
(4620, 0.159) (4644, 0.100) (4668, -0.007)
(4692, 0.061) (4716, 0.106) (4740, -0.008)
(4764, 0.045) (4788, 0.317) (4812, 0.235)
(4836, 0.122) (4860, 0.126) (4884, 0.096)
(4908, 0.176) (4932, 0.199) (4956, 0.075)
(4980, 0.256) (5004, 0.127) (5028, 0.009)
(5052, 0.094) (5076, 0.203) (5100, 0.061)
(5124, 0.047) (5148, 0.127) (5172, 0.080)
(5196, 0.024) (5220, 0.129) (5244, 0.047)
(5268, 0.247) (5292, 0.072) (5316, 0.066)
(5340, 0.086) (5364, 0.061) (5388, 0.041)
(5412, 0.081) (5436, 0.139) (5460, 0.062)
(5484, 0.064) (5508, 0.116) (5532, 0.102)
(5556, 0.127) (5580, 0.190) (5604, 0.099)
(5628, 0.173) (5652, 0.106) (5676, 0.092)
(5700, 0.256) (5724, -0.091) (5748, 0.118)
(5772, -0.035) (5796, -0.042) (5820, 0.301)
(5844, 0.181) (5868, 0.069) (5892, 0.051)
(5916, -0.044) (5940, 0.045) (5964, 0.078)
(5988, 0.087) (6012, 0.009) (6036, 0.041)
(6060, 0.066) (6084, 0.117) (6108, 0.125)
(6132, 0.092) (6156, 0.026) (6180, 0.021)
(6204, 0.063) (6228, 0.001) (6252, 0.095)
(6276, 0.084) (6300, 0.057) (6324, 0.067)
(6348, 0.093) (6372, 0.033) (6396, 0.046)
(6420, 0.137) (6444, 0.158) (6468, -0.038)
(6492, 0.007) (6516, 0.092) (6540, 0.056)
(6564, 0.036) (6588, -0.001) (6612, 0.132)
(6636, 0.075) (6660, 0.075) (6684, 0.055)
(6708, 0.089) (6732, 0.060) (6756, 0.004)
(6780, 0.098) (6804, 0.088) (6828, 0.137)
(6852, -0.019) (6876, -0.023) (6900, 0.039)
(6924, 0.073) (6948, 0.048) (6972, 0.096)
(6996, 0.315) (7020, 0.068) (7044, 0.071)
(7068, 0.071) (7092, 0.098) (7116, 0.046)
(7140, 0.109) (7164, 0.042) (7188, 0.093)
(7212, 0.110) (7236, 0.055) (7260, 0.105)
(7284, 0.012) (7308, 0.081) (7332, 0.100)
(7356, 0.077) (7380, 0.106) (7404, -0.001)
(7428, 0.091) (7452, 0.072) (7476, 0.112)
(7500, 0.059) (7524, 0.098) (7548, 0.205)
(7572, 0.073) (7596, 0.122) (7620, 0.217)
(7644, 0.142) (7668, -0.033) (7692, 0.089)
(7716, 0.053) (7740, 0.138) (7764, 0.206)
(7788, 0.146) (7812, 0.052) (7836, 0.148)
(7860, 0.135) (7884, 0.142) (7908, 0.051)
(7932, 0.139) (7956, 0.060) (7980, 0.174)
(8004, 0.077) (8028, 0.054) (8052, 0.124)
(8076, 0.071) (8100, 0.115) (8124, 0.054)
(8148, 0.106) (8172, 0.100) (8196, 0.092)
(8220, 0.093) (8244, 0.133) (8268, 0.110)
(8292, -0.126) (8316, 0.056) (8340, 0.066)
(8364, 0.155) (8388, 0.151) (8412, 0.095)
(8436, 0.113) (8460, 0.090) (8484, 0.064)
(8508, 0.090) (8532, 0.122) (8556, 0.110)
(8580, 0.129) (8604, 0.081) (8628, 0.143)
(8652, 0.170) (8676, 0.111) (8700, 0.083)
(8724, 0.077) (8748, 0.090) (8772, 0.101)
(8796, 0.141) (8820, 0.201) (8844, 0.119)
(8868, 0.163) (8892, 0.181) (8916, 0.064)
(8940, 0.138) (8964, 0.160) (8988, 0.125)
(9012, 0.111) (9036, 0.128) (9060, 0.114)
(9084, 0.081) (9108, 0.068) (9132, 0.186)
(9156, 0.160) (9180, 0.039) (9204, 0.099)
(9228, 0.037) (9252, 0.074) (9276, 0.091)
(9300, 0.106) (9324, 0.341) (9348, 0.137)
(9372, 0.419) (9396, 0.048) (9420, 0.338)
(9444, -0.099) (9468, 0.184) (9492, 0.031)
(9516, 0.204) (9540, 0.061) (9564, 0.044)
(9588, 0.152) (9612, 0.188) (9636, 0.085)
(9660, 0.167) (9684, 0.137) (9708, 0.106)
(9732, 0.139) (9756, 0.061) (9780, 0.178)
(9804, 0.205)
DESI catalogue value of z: 0.879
